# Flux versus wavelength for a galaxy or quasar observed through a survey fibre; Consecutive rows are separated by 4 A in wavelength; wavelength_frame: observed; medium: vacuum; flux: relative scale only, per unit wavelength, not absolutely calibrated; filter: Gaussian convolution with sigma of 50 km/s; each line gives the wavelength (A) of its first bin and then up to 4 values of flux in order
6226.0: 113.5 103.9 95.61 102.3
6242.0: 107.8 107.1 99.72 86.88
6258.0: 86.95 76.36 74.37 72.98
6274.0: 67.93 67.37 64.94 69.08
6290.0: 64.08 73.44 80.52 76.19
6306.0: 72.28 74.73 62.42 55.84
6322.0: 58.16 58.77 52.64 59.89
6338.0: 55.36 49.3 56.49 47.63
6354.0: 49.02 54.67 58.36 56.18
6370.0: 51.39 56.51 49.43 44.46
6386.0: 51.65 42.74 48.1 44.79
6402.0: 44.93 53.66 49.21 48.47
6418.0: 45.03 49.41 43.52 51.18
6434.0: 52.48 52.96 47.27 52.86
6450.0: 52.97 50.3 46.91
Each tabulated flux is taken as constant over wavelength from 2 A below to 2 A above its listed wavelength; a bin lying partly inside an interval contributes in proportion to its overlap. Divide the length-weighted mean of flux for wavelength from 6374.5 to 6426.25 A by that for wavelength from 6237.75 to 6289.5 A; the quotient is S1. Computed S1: 0.6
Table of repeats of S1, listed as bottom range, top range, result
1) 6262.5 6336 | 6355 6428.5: 0.74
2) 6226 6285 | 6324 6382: 0.61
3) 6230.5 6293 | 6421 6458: 0.60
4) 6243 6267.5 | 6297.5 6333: 0.72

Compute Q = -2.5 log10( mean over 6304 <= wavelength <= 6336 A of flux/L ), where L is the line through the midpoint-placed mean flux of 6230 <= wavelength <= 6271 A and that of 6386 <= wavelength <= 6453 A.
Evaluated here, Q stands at 0.201 mag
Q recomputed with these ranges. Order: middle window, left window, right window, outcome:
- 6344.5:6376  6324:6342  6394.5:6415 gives -0.02 mag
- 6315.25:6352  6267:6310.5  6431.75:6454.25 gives 0.19 mag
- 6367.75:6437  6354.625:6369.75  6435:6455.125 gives 0.10 mag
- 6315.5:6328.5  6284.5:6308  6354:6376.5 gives 0.15 mag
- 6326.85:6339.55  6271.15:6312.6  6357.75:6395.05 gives 0.09 mag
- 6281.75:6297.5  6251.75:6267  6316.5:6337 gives 0.02 mag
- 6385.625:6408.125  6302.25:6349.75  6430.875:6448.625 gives 0.15 mag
